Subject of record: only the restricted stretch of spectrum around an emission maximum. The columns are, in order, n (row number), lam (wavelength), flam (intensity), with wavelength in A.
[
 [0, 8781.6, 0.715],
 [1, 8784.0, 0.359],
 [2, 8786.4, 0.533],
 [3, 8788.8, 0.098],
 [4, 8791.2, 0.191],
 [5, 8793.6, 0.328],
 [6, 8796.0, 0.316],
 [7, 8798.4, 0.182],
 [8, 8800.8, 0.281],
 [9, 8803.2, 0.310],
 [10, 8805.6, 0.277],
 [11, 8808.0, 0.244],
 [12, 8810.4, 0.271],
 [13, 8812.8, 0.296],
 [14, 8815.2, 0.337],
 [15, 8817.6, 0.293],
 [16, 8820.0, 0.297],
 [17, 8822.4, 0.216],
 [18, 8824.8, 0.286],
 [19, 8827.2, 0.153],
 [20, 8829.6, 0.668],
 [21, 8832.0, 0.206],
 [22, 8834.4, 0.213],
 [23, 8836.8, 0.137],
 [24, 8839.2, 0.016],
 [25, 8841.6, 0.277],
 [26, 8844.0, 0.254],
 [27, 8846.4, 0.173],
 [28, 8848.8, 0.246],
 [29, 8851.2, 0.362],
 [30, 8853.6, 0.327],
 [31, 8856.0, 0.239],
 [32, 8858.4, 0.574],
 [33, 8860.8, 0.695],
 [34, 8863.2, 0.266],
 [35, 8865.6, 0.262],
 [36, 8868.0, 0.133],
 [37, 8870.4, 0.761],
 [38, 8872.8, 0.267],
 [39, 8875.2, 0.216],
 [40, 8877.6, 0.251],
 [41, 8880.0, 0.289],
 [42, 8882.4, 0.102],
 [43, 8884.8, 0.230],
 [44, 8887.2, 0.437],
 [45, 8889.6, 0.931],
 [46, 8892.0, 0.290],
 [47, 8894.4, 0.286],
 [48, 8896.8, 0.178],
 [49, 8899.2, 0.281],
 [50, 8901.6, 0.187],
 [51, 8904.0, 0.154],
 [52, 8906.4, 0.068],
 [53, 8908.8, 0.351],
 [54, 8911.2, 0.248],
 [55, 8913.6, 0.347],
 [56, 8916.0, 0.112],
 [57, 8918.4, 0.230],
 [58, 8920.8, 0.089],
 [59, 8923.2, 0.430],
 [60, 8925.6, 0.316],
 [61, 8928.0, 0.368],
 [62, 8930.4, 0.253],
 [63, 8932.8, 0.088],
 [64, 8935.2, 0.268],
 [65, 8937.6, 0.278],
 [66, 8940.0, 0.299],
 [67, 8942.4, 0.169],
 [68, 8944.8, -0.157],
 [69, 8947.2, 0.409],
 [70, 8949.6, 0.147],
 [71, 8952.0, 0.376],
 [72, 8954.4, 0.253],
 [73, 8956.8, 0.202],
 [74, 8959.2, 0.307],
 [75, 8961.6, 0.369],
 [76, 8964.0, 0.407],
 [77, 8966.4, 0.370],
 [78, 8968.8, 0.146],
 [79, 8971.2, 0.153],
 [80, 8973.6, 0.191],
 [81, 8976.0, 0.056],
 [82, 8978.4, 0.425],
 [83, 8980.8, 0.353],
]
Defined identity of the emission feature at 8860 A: Hgamma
